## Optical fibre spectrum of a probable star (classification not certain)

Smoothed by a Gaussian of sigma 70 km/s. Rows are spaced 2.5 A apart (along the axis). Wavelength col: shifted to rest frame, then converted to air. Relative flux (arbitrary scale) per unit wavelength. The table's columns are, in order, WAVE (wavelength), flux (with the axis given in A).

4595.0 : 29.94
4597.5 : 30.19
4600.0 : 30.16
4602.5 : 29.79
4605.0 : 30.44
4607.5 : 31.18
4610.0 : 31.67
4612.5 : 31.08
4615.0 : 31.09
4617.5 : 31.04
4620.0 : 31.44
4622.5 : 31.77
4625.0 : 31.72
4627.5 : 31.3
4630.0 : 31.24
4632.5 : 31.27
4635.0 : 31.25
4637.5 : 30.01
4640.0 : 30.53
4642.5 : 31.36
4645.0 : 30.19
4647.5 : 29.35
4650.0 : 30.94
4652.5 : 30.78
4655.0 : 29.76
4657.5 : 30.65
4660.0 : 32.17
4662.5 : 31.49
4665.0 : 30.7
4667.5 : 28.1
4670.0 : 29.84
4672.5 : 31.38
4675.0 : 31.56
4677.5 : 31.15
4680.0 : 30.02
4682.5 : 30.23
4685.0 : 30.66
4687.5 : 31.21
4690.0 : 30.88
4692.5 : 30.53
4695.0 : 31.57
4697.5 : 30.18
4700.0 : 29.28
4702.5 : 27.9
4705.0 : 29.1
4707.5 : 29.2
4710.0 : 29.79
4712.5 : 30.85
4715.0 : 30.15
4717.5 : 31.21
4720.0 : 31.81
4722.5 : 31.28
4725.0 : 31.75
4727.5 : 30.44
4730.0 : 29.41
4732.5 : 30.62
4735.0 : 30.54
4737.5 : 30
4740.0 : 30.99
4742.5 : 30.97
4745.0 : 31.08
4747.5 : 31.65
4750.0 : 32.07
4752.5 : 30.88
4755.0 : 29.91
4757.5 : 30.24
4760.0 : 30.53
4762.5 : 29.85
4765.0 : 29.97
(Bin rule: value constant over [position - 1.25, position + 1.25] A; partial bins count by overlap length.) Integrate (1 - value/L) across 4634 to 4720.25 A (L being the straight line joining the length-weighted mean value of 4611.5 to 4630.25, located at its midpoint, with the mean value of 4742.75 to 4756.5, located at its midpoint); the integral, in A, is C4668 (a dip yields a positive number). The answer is 2.2 A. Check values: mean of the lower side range 31.3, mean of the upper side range 31.1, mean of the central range 30.4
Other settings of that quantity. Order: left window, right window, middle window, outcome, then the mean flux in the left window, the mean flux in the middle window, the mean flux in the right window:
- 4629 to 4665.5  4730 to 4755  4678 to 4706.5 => 0.6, 30.8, 30.2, 30.8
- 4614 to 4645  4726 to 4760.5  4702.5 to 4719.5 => 0.5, 31.1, 30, 30.7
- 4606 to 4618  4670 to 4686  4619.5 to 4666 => 0.1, 31.2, 30.9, 30.8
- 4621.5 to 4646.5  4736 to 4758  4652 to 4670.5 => 0.3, 31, 30.4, 30.9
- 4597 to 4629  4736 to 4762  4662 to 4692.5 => 0.3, 31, 30.6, 30.8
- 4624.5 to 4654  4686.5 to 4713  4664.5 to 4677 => 0.0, 30.8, 30.3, 30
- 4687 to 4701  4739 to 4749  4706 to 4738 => 0.4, 30.6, 30.5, 31.2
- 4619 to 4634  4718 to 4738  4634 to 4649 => 0.4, 31.5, 30.4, 30.8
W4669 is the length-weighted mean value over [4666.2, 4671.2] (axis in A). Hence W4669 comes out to 29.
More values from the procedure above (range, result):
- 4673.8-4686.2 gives 30.7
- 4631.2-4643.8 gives 30.9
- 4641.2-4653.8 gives 30.5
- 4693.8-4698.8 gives 30.9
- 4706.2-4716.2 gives 30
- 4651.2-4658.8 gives 30.4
